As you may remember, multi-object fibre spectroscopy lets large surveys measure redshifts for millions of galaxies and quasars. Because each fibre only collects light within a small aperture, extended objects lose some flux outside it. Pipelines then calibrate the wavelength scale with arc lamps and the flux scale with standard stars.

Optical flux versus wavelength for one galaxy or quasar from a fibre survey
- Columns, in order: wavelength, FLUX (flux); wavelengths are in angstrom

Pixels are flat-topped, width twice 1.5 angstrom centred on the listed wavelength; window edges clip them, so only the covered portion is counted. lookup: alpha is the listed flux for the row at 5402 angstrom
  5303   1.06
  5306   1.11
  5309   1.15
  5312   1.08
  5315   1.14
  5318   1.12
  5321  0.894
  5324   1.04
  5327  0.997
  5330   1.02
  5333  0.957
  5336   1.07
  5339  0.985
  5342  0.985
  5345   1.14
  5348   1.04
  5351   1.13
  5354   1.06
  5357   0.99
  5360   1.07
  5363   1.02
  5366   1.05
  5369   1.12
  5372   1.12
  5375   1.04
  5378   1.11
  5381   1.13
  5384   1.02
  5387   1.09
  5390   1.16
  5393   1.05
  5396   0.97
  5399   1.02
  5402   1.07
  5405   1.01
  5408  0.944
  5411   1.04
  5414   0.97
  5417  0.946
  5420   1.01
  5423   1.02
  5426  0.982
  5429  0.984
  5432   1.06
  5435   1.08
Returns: 1.07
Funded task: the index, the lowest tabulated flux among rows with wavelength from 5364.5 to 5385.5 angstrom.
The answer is 1.02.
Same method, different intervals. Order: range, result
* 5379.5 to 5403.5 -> 0.97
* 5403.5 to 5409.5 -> 0.944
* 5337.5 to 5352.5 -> 0.985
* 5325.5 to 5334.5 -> 0.957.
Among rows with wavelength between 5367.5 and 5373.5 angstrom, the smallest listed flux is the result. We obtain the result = 1.12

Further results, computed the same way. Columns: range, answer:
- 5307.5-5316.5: 1.08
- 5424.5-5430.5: 0.982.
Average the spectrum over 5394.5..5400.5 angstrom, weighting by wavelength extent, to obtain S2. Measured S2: 0.995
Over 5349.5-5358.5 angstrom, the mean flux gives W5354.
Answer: 1.06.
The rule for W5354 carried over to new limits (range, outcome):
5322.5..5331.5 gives 1.02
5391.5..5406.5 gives 1.02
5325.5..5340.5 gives 1.01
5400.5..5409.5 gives 1.01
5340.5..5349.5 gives 1.06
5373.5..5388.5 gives 1.08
